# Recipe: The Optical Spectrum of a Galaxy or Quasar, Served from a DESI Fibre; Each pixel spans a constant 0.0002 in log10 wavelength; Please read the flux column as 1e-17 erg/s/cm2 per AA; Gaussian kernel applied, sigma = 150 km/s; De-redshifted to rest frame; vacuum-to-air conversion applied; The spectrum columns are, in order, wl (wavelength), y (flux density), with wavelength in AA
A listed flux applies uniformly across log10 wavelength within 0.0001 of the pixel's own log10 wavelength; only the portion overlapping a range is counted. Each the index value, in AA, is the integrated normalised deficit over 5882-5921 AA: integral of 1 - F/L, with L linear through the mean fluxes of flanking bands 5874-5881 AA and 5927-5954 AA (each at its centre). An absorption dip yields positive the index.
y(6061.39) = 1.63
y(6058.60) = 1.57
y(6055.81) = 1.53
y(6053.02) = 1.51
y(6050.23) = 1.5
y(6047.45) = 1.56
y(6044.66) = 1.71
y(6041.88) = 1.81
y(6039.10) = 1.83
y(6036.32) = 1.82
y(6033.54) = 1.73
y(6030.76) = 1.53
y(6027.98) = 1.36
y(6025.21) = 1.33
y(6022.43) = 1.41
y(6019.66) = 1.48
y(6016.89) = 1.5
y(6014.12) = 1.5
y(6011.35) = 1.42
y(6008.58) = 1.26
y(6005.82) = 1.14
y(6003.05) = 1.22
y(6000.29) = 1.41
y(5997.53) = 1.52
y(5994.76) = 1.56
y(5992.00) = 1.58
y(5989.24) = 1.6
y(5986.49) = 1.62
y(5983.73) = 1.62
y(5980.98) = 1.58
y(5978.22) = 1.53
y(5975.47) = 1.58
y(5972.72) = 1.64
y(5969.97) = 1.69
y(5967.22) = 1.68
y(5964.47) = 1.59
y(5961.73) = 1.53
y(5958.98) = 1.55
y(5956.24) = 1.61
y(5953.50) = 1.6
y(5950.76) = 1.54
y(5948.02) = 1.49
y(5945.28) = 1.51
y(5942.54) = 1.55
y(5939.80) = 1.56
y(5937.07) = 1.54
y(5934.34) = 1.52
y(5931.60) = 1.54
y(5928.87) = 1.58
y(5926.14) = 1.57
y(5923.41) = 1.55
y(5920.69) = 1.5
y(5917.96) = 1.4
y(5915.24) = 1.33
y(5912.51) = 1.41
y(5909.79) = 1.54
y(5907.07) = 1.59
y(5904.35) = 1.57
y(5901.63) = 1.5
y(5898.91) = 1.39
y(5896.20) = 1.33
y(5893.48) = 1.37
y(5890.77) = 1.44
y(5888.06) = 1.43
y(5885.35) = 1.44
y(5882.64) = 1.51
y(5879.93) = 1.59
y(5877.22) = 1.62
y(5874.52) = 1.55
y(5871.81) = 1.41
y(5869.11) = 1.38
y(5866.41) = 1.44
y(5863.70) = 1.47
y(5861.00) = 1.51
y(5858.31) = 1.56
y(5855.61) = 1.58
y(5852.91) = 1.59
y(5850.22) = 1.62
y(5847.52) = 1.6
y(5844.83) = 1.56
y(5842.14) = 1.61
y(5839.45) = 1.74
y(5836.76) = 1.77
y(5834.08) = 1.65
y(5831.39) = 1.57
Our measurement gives 3.1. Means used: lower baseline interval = 1.59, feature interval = 1.45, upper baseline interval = 1.54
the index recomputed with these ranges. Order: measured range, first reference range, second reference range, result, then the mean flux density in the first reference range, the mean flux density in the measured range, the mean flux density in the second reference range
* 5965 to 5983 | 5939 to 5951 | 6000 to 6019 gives -2.1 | 1.53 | 1.62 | 1.35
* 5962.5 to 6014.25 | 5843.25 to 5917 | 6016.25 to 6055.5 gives 1.3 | 1.49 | 1.51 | 1.58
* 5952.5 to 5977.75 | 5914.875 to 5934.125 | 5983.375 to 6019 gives -2.2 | 1.51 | 1.61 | 1.45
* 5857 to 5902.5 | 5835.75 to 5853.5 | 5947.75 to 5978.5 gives 4.5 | 1.64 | 1.47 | 1.59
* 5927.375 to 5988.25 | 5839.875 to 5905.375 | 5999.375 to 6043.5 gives -3.3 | 1.51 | 1.58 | 1.49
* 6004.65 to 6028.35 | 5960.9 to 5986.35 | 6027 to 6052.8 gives 3.7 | 1.61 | 1.38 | 1.65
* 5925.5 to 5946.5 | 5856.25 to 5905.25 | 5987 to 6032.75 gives -1.3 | 1.47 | 1.55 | 1.43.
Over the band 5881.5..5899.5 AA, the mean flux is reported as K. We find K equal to 1.42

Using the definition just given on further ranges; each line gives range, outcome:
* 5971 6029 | 1.47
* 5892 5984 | 1.53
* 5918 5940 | 1.54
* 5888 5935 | 1.48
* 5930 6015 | 1.53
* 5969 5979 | 1.61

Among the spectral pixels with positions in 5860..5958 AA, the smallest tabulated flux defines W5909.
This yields 1.33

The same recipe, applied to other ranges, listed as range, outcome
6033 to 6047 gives 1.71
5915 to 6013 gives 1.14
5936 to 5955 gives 1.49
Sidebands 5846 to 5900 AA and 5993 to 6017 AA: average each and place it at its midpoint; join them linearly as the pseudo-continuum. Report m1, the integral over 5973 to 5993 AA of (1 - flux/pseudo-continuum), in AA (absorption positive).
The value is -2.6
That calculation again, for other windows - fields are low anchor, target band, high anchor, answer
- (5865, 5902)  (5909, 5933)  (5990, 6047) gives -0.3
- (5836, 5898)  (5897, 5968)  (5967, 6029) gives -1.0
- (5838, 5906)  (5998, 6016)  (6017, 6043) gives 2.7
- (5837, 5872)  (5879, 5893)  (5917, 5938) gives 0.6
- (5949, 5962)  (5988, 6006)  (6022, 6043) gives 1.6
